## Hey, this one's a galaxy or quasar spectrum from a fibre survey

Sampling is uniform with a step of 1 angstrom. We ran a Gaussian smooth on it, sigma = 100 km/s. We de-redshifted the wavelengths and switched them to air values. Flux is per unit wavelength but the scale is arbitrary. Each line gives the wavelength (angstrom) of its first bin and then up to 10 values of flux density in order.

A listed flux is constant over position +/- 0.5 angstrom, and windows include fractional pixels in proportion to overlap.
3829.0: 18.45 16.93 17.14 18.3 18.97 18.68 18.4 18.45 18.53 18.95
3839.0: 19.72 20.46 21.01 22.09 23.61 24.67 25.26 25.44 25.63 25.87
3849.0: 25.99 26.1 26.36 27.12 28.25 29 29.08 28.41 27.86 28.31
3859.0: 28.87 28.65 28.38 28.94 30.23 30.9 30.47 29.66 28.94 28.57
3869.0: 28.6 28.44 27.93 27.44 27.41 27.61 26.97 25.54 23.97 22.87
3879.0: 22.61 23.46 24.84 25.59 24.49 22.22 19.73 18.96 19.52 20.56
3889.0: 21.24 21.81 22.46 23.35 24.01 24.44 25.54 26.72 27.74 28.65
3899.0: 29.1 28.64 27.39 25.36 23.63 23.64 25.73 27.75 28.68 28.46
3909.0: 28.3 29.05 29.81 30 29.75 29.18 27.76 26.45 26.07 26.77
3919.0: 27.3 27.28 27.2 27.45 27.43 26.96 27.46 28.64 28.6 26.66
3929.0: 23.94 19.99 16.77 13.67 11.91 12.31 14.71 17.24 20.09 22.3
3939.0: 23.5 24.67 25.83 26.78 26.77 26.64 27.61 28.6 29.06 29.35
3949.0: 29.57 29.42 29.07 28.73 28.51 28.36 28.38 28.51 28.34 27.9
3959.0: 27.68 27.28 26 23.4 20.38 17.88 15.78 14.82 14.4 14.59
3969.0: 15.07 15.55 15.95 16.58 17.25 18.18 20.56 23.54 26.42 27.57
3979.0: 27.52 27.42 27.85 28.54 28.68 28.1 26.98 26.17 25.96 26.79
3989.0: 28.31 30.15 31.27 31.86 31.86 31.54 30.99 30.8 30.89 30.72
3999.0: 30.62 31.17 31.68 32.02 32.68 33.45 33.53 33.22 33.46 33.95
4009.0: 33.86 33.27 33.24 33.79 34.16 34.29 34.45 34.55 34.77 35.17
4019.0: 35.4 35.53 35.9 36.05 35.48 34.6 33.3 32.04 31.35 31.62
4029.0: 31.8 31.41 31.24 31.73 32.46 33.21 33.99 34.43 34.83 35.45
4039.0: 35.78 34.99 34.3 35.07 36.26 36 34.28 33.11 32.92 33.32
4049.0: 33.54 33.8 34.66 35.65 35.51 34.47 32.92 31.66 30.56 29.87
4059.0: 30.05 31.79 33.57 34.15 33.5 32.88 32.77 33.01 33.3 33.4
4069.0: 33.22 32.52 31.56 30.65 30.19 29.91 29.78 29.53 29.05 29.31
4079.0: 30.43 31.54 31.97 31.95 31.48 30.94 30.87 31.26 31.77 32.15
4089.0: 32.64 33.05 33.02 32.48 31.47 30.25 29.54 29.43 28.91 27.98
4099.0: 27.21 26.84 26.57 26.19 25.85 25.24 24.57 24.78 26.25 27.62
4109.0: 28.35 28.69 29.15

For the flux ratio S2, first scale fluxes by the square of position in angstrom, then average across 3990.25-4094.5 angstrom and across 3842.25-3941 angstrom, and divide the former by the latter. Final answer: 1.39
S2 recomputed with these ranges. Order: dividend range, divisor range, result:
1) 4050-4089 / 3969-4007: 1.21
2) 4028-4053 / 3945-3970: 1.44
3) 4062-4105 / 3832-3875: 1.33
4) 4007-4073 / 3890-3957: 1.38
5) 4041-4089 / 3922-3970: 1.46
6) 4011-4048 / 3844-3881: 1.36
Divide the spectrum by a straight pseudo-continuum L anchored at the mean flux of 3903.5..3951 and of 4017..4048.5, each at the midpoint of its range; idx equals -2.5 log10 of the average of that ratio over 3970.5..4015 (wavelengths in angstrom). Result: 0.064 mag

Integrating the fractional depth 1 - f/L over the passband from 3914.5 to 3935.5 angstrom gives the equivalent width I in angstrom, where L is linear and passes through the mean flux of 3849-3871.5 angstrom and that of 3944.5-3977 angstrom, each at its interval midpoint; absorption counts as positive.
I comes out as 1.4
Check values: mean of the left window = 28.5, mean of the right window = 23.4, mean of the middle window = 23.6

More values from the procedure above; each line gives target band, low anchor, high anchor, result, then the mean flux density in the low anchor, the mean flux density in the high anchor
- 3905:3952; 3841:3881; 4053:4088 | 4.86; 27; 31.7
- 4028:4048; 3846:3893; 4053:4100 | -2.23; 26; 31.4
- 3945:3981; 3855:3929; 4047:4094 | 6.22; 26.6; 32.1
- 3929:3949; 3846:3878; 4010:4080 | 5.23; 27.8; 33.2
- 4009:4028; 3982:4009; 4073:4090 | -2.14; 30.7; 31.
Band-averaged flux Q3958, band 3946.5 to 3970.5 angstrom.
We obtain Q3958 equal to 24.1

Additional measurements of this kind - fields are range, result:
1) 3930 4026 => 27.1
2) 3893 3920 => 27.3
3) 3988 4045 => 33.2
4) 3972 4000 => 27.5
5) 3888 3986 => 24.7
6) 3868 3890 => 24.3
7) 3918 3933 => 24.6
